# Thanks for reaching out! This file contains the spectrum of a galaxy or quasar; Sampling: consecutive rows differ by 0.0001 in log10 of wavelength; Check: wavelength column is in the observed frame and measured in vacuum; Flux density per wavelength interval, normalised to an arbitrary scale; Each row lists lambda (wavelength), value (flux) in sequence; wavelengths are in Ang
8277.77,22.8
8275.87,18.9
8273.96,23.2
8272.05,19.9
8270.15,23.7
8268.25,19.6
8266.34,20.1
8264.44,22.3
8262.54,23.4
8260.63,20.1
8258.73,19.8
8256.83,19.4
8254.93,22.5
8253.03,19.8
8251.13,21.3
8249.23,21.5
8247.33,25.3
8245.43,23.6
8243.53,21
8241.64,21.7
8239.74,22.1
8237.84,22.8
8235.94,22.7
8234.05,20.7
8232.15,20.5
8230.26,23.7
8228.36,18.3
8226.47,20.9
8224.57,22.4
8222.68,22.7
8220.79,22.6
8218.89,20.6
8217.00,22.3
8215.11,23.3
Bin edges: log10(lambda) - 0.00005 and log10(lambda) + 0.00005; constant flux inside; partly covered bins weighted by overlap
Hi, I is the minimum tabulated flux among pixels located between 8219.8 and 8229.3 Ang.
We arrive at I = 18.3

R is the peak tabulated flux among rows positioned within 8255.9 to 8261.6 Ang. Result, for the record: 20.1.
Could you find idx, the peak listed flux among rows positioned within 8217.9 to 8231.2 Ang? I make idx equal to 23.7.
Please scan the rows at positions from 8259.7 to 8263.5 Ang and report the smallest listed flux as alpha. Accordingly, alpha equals 20.1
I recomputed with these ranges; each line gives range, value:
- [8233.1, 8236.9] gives 20.7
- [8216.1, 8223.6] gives 20.6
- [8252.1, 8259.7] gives 19.4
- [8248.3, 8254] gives 19.8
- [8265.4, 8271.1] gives 19.6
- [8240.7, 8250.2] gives 21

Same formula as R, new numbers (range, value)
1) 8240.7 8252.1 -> 25.3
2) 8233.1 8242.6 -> 22.8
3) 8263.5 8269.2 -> 22.3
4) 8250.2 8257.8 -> 22.5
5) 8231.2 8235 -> 20.7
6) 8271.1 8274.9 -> 23.2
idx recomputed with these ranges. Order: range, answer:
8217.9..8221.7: 22.6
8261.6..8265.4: 23.4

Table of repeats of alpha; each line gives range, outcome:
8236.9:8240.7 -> 22.1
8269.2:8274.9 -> 19.9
